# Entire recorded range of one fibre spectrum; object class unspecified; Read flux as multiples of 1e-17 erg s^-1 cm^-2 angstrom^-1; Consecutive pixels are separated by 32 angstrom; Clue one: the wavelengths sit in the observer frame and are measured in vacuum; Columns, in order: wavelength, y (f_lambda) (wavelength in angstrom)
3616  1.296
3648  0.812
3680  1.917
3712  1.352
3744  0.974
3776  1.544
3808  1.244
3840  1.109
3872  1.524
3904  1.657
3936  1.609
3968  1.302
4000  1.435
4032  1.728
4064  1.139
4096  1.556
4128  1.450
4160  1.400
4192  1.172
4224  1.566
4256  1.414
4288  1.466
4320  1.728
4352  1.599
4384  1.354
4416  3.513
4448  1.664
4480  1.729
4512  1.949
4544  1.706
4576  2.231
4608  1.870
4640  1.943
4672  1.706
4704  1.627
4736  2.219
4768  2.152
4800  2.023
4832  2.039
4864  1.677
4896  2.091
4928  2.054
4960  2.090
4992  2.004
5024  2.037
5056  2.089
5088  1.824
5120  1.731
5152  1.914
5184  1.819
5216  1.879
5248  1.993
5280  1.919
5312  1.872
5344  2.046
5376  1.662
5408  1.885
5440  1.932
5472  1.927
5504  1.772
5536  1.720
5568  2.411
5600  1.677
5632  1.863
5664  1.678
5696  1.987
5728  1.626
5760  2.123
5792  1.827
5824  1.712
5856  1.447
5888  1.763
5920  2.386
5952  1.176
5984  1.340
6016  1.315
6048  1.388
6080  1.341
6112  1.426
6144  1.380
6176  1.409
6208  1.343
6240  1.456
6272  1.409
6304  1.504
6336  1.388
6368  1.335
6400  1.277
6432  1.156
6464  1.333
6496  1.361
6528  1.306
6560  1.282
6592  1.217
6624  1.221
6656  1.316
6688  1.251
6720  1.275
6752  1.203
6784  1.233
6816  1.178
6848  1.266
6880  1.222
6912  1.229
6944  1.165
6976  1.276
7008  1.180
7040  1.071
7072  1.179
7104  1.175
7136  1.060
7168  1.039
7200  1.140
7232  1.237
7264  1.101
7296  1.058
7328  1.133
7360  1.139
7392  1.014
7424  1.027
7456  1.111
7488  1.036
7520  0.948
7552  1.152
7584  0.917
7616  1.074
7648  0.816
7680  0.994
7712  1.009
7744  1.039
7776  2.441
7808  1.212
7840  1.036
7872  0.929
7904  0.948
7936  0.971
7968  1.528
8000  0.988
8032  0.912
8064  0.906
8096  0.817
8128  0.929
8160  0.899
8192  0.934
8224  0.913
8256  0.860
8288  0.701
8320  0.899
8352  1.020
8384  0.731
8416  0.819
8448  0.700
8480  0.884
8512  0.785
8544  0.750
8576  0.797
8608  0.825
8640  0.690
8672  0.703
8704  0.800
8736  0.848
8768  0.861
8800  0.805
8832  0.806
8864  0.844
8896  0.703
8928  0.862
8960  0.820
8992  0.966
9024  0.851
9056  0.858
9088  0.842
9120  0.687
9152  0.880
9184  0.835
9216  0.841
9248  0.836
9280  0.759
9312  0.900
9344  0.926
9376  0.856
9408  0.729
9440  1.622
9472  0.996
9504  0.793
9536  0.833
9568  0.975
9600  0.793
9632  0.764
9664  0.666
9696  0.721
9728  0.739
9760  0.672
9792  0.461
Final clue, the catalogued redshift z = 0.184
